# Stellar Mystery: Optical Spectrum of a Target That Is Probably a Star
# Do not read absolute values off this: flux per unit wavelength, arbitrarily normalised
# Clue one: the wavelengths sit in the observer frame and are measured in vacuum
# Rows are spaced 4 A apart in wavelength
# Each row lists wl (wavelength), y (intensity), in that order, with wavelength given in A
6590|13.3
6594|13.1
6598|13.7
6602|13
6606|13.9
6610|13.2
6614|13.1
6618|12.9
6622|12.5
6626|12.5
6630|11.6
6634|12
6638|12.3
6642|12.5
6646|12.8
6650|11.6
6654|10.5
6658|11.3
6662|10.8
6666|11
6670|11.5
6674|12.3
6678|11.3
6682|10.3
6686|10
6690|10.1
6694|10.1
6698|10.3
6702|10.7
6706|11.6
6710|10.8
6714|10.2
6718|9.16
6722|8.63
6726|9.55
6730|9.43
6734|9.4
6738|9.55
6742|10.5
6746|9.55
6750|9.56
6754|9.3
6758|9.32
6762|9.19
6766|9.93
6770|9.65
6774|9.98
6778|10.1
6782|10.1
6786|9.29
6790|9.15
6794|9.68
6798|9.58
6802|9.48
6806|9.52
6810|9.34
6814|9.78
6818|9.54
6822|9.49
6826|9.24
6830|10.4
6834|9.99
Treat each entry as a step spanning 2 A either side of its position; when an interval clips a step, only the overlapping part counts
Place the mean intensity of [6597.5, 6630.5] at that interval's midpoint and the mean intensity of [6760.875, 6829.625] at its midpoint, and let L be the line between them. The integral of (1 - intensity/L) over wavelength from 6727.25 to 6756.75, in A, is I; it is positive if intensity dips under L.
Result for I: 2.8 A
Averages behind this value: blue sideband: 13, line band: 9.6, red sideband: 9.61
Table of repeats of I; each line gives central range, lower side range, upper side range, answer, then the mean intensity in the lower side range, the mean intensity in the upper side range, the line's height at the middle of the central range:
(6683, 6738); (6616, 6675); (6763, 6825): 4.6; 11.9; 9.63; 10.9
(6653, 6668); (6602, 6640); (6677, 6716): 0.8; 12.7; 10.5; 11.6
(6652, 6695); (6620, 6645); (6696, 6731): 1.1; 12.3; 10.1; 11.1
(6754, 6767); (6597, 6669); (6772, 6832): 1.1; 12.3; 9.64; 10.3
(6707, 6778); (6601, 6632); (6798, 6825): 6.7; 12.8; 9.52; 10.7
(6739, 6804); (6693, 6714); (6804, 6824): 2.1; 10.7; 9.53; 9.98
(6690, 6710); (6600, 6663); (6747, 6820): 0.8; 12.3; 9.58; 11.1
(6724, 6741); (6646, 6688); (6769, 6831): 1.4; 11.1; 9.63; 10.4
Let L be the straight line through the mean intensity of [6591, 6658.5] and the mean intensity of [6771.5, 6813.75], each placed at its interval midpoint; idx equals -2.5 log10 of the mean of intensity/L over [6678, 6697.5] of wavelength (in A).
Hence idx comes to 0.12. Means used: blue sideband 12.5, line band 10.3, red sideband 9.63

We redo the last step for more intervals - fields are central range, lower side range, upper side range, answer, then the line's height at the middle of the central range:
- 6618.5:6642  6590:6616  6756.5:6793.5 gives 0.043 mag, 12.7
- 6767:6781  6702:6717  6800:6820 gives 0.004 mag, 9.96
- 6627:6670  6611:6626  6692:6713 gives 0.037 mag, 12.1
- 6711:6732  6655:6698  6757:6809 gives 0.094 mag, 10.3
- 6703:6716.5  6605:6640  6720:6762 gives -0.050 mag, 10.3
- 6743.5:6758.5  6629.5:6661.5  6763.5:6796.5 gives 0.076 mag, 10.2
